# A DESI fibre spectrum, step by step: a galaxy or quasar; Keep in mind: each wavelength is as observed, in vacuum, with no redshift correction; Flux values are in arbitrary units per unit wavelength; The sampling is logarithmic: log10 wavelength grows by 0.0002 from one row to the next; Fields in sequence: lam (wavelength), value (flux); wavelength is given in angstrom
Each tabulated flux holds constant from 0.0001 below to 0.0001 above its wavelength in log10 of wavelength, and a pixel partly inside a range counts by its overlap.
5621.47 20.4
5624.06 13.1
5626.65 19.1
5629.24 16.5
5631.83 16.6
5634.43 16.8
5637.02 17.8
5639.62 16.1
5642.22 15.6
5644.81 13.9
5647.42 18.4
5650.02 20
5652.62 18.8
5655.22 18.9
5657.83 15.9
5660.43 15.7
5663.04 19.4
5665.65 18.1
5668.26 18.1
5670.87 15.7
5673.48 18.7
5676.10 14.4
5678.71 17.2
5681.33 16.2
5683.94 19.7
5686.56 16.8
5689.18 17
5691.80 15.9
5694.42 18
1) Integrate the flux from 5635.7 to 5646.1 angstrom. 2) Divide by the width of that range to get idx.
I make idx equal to 15.9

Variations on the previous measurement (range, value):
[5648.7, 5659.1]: 18.4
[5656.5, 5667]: 17.3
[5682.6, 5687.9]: 18.2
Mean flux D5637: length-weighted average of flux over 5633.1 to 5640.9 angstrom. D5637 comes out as 16.9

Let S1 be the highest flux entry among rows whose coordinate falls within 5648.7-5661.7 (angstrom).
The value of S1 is 20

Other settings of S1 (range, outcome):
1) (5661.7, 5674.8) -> 19.4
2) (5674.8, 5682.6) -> 17.2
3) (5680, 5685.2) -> 19.7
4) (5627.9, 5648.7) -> 18.4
